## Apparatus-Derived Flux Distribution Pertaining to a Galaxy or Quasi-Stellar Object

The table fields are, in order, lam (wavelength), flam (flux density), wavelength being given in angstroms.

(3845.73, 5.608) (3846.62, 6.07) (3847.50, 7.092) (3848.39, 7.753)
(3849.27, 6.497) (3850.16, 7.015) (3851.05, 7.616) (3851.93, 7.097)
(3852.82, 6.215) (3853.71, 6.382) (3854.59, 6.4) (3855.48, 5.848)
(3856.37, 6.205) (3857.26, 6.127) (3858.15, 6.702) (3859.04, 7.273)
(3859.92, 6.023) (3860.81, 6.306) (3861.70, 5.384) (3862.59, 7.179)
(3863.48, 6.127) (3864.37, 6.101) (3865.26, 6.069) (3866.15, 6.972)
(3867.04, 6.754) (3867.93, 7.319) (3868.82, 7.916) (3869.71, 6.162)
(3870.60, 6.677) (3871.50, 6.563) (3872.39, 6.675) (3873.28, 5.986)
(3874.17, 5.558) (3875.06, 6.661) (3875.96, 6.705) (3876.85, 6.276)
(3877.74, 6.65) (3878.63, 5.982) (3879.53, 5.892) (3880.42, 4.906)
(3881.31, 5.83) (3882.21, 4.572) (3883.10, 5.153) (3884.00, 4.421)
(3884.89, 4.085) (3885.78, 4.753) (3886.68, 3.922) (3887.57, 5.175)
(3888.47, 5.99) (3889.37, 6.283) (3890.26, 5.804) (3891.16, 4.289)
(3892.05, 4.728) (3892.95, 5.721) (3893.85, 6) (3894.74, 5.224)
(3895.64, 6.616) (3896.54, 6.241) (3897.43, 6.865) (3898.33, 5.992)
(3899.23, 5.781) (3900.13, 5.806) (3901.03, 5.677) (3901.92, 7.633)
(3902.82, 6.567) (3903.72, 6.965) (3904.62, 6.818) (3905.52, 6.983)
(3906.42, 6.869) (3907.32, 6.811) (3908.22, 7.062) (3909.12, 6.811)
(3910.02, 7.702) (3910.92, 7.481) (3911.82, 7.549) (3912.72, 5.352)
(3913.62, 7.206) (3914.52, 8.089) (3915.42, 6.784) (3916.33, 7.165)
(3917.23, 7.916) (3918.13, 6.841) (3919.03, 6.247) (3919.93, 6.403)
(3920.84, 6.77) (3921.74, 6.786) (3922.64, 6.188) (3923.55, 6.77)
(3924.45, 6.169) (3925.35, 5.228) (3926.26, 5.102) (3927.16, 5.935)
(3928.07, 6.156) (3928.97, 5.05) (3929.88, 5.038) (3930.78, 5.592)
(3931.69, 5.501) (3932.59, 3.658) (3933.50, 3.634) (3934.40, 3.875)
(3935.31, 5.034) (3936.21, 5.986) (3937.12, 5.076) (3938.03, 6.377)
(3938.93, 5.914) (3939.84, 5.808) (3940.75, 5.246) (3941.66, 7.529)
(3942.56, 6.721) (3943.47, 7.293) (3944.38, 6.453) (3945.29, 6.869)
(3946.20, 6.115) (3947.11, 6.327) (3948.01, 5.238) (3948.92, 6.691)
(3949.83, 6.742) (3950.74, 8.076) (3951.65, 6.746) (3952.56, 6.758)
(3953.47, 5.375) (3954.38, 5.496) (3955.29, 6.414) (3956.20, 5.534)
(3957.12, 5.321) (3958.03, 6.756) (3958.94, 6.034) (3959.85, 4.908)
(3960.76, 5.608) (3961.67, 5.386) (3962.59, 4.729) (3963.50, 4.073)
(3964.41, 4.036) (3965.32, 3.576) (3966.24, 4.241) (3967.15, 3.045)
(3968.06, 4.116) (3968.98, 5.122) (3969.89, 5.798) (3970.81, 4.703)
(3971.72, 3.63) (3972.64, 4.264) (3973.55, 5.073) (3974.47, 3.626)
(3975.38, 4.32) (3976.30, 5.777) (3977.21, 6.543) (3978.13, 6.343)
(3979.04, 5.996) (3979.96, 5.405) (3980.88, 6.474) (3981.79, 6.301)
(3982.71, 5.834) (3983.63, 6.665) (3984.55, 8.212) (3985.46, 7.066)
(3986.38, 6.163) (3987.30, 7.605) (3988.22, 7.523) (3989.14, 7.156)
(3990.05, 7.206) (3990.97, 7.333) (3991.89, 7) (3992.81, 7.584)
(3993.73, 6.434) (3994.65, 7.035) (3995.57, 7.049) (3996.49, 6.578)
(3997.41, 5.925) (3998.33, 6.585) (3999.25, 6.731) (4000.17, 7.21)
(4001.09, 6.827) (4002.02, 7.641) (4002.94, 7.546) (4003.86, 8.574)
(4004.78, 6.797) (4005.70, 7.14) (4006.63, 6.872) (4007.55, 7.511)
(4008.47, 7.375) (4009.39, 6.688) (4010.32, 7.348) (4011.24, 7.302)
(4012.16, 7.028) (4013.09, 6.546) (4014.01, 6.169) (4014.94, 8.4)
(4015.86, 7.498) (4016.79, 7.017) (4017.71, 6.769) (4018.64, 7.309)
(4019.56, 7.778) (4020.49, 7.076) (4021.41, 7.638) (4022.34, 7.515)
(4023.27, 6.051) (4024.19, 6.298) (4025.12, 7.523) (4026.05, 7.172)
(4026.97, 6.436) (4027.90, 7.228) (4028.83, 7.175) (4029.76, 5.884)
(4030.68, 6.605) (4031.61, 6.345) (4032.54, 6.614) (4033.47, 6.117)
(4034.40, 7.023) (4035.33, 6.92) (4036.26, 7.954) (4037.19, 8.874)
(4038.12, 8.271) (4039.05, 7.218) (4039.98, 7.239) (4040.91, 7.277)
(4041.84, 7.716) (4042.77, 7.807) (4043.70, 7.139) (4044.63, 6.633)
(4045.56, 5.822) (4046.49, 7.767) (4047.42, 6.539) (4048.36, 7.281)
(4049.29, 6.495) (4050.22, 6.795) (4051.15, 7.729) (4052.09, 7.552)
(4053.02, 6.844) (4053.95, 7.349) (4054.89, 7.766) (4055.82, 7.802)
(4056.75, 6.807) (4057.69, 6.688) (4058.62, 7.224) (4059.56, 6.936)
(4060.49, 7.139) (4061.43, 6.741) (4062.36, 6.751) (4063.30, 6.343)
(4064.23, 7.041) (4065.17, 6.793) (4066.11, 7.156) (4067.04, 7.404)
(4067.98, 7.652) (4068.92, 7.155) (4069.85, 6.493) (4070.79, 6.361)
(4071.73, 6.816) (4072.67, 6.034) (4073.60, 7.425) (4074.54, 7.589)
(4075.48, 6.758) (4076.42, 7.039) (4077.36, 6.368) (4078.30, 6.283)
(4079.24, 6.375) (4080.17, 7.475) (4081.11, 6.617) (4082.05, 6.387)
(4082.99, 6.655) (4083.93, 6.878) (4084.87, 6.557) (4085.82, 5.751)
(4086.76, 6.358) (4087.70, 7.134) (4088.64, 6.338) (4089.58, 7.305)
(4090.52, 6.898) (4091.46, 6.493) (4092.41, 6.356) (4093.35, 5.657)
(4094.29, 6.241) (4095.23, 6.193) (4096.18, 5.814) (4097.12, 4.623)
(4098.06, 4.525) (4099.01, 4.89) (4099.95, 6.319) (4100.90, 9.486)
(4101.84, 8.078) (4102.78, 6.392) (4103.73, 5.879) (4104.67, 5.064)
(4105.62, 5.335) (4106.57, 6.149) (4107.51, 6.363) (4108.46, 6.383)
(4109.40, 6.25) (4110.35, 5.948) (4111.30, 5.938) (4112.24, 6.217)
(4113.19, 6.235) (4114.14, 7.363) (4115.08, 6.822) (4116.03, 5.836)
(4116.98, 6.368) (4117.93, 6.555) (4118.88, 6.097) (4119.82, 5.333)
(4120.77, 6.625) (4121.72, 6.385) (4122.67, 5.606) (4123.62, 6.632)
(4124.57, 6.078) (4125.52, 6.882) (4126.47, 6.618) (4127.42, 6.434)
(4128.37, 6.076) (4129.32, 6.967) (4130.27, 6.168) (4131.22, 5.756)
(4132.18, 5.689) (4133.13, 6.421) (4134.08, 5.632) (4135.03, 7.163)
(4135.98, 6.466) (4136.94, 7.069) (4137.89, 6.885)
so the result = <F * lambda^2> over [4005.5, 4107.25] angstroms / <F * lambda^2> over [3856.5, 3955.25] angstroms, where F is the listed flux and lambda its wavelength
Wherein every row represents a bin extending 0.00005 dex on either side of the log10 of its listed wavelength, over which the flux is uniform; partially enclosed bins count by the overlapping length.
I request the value 1.2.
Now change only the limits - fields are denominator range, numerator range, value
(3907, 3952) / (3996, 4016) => 1.18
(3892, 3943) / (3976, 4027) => 1.17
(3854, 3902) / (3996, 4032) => 1.26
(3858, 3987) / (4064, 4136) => 1.18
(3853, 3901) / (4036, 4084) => 1.30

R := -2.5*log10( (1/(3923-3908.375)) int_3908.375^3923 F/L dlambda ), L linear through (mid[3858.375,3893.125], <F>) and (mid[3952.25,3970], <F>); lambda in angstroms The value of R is -0.25 mag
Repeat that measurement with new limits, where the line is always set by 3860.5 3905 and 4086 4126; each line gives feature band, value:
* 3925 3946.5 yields 0.08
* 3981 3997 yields -0.14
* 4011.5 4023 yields -0.17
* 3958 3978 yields 0.27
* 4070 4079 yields -0.08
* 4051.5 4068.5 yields -0.15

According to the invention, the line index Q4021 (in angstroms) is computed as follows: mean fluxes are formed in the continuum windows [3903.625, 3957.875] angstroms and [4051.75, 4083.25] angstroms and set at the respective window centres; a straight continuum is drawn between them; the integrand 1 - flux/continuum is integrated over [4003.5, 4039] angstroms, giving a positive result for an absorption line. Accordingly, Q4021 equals -2.2 angstroms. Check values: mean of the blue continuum 6.26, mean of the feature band 7.12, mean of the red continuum 6.94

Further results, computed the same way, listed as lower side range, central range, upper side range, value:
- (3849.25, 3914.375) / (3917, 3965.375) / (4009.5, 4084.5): 5.0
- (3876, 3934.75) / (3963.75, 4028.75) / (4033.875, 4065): 2.9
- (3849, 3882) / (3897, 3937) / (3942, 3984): -1.8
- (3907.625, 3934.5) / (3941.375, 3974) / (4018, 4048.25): 4.7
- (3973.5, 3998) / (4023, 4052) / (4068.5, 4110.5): -2.6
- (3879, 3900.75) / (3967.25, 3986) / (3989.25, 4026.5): 3.2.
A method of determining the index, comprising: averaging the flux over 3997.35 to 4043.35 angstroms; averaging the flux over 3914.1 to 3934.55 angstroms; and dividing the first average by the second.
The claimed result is 1.2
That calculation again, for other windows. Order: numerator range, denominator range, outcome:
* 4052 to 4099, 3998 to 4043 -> 0.93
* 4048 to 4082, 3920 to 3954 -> 1.17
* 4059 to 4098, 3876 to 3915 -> 1.09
